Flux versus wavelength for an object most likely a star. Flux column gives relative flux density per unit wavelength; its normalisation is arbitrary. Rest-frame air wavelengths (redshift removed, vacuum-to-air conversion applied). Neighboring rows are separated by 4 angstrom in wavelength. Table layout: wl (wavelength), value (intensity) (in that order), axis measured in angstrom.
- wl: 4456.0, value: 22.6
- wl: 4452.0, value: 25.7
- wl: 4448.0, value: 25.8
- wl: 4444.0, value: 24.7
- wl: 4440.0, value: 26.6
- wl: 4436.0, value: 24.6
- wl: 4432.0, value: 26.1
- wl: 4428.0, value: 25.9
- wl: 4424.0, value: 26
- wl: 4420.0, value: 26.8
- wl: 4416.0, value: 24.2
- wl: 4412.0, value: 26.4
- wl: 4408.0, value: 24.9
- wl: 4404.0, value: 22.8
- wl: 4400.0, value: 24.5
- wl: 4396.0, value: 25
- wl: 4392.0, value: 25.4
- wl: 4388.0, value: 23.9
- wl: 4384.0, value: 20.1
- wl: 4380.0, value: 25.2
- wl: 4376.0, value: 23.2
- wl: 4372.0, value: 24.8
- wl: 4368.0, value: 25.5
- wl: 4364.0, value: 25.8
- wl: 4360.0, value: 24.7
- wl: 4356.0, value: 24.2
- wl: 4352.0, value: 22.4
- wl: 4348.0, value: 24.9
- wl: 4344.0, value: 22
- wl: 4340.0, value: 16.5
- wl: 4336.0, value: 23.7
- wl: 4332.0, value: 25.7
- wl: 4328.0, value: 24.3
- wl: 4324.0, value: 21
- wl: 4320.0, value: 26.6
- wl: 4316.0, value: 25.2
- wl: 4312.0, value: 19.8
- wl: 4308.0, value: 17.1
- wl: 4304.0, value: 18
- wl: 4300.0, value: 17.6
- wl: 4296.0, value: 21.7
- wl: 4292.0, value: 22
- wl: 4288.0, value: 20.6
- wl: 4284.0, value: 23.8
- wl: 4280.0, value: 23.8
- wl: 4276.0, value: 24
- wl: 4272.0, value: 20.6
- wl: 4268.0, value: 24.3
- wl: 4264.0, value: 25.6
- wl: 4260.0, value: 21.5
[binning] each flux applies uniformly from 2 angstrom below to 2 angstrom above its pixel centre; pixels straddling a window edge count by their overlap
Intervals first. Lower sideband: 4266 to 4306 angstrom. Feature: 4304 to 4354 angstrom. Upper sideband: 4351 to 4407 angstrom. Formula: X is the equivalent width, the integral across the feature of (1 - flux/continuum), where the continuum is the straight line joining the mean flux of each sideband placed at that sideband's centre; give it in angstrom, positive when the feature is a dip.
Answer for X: 1.2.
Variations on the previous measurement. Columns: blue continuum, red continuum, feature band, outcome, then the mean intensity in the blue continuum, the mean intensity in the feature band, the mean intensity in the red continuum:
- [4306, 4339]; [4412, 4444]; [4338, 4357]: 1.3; 22.7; 21.9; 25.7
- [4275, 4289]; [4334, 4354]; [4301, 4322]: 1.3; 23.2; 21.2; 21.9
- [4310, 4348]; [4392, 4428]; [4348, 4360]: -0.1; 22.9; 23.8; 25.1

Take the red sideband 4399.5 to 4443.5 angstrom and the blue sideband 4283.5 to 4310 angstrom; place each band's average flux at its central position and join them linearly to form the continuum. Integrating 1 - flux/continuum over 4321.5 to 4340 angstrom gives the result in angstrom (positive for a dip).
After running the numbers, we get -1.4 angstrom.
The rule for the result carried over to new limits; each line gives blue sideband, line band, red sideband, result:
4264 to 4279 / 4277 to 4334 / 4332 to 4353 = 2.10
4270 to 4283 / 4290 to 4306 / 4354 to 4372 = 2.44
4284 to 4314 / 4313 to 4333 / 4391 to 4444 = -3.18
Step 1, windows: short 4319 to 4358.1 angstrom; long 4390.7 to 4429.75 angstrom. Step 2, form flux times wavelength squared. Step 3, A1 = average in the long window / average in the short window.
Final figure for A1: 1.13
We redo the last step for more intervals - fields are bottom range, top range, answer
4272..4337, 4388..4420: 1.17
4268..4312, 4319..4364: 1.14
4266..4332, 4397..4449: 1.22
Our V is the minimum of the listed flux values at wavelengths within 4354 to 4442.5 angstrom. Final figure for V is 20.1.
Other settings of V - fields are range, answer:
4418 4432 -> 25.9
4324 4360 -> 16.5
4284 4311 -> 17.1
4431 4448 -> 24.6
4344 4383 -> 22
